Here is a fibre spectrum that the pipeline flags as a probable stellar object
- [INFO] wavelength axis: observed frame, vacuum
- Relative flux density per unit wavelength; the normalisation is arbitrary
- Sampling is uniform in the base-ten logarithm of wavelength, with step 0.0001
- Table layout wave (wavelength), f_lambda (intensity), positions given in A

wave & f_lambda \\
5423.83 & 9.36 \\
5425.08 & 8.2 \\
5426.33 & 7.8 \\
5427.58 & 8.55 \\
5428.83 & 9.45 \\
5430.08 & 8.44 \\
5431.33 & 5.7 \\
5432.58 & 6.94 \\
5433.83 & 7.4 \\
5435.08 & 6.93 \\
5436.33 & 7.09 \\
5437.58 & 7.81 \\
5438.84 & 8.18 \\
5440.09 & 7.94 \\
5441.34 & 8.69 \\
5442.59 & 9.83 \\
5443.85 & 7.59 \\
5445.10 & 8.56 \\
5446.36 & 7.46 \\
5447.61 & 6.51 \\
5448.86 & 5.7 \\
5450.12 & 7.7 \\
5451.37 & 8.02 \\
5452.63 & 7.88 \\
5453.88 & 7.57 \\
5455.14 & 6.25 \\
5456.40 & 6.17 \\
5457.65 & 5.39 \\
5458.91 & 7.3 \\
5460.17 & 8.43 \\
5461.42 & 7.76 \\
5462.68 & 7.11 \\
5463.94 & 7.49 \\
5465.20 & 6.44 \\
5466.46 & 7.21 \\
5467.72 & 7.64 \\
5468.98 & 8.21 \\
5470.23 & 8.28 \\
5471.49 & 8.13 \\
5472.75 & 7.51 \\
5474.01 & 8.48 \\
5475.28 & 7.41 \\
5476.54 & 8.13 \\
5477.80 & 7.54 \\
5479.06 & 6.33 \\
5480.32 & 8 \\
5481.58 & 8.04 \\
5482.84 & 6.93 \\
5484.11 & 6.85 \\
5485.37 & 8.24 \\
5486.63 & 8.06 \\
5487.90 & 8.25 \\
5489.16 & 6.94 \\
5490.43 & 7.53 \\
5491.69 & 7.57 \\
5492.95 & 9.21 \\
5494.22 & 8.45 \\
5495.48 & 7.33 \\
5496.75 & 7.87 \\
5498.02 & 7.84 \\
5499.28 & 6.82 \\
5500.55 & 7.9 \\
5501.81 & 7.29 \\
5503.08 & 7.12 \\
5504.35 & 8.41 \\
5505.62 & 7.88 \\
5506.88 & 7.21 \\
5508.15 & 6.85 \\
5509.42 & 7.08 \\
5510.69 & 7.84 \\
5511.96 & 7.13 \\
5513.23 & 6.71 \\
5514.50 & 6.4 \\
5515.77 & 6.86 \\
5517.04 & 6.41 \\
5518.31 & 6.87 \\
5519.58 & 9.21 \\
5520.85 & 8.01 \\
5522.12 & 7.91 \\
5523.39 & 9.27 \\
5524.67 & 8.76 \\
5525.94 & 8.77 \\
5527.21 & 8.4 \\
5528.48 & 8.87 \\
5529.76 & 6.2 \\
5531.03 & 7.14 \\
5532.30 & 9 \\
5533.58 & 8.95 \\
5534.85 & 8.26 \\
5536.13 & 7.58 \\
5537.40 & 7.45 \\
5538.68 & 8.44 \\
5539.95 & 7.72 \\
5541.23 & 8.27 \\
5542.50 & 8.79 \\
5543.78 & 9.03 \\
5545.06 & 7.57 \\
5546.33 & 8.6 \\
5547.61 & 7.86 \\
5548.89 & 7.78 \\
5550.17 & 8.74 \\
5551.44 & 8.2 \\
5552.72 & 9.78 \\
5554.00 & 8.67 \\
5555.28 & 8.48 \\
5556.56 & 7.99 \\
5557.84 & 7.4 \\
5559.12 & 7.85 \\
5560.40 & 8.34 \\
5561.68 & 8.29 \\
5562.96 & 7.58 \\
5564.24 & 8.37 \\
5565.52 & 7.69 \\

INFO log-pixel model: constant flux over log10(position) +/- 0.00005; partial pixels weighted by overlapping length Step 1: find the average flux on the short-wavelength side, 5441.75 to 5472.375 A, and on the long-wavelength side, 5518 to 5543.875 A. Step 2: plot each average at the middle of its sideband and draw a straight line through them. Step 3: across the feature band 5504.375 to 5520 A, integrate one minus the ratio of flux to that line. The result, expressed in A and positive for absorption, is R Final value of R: 1.6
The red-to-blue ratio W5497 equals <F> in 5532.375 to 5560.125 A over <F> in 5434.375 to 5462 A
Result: 1.10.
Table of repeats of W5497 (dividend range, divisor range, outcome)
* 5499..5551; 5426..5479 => 1.04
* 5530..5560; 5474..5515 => 1.09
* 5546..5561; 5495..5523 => 1.12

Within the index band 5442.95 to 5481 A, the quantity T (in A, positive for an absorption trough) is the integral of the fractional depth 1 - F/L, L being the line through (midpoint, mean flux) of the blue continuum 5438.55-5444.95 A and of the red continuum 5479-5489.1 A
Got 2.99 A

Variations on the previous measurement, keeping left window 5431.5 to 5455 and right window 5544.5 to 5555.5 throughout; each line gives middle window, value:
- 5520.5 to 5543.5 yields 0.1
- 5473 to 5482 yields 0.2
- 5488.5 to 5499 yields 0.2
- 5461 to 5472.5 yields 0.3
